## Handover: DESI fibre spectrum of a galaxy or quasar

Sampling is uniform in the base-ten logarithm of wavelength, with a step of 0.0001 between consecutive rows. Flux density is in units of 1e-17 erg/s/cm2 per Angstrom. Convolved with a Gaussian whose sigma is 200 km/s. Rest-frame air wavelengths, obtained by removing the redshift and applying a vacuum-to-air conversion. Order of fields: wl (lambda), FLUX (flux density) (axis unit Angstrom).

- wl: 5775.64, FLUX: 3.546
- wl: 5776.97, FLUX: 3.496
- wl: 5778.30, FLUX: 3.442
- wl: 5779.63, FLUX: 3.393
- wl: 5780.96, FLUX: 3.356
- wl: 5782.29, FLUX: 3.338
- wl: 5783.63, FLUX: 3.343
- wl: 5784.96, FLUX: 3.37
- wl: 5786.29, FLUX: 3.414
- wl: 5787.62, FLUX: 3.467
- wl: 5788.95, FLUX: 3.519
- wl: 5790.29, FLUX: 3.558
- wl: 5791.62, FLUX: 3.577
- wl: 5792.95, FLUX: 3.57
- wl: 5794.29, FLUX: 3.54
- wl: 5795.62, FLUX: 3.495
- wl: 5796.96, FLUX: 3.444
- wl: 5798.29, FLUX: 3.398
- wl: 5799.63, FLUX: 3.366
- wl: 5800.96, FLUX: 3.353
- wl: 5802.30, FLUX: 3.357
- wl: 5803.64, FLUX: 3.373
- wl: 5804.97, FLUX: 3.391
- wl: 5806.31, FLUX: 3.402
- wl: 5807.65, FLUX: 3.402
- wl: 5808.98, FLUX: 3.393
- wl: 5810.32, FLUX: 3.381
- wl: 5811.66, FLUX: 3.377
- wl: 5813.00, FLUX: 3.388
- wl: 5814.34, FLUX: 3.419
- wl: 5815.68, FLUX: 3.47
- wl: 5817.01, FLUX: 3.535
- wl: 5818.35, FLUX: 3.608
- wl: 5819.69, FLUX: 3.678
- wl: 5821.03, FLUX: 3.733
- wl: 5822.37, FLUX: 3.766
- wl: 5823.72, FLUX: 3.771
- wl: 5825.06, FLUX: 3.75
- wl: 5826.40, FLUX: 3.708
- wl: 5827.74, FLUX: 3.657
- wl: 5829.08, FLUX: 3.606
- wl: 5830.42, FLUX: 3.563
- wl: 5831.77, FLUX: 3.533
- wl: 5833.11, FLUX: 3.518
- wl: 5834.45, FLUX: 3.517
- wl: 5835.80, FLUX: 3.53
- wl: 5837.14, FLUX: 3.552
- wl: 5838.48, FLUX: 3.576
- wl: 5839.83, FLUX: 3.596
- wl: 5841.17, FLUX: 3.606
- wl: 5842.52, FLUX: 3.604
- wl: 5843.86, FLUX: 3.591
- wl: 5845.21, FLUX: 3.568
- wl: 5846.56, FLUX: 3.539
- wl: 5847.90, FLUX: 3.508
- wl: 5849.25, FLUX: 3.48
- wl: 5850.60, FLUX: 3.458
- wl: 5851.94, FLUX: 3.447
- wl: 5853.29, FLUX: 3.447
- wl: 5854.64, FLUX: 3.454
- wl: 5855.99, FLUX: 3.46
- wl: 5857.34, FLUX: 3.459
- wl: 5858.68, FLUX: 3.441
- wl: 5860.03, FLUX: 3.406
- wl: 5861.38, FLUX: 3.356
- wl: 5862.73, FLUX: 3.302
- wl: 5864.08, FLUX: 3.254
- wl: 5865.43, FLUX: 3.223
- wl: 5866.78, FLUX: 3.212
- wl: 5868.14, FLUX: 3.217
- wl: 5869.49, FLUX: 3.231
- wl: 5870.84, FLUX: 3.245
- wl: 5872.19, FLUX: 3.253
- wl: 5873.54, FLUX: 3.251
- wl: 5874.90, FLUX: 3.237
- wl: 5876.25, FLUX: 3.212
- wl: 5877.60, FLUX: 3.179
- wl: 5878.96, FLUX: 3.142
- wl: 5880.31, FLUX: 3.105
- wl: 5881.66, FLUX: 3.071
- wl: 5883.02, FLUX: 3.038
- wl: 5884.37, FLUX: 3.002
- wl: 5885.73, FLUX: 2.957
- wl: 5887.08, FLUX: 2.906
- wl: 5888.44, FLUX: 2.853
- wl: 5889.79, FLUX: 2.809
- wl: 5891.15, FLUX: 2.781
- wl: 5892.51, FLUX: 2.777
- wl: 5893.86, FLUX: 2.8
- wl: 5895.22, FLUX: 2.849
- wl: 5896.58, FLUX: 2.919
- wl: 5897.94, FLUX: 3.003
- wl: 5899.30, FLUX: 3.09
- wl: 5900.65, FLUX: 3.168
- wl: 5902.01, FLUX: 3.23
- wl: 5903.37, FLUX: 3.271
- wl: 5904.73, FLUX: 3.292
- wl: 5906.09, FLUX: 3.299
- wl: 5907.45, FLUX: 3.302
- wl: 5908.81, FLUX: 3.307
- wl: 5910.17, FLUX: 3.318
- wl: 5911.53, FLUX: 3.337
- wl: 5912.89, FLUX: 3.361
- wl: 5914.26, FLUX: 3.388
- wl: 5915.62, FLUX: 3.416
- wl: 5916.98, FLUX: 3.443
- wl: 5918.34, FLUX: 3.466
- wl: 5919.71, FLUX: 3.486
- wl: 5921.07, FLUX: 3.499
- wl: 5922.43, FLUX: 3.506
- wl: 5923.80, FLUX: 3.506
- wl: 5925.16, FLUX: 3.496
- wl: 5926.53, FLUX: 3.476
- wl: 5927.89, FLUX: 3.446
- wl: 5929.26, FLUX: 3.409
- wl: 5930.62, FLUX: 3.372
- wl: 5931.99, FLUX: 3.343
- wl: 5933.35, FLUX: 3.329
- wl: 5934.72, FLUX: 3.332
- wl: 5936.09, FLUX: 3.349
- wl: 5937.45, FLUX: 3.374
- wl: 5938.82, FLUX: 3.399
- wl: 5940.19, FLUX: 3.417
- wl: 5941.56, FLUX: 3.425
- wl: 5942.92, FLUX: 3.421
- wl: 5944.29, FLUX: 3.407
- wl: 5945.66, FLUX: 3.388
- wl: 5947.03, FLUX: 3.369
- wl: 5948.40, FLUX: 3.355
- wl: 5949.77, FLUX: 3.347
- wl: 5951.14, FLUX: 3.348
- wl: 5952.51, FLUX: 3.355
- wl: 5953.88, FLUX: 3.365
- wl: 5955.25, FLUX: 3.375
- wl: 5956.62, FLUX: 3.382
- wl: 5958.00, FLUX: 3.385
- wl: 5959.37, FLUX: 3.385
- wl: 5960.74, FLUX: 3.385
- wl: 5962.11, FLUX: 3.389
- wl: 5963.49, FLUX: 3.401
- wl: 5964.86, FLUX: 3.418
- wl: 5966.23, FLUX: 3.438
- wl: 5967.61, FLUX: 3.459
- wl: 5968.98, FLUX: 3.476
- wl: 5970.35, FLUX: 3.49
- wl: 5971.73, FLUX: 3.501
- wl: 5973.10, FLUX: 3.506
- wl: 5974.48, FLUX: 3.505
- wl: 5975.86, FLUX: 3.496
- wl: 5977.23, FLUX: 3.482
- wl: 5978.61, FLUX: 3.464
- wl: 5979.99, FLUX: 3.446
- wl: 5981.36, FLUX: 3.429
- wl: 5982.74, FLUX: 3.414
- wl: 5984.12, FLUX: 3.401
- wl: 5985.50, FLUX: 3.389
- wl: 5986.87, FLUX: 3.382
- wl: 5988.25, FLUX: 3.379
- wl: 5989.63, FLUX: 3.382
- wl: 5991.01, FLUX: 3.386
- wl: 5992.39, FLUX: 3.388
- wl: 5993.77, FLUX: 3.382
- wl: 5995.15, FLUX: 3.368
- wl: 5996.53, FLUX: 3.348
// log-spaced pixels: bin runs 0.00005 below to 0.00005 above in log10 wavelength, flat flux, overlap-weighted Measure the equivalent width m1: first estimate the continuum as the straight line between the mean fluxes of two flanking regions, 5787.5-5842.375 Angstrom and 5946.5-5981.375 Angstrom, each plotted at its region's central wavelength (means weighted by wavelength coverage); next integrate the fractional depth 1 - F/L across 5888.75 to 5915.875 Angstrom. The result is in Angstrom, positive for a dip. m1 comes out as 2.6 Angstrom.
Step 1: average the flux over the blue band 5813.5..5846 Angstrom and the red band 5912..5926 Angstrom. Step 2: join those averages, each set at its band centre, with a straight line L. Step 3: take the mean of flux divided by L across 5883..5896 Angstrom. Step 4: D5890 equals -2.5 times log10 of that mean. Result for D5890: 0.22 mag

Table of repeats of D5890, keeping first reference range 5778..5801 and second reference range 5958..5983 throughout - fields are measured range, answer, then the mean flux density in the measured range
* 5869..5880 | 0.08 mag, 3.22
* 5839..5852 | -0.03 mag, 3.54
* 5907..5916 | 0.03 mag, 3.34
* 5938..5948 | 0.01 mag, 3.4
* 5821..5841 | -0.05 mag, 3.62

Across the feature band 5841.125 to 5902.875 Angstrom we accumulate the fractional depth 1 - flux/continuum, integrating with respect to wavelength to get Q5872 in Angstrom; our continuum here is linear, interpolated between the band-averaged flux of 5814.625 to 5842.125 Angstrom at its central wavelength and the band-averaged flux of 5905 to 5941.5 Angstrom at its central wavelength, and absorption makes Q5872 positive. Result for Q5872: 5.3 Angstrom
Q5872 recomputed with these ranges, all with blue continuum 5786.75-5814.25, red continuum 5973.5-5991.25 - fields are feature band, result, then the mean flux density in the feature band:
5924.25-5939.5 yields 0.16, 3.4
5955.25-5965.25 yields 0.12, 3.39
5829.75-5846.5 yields -0.62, 3.56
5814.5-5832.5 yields -1.06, 3.64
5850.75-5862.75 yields 0.02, 3.43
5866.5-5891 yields 2.39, 3.1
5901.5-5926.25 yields 0.32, 3.39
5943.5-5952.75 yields 0.17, 3.37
